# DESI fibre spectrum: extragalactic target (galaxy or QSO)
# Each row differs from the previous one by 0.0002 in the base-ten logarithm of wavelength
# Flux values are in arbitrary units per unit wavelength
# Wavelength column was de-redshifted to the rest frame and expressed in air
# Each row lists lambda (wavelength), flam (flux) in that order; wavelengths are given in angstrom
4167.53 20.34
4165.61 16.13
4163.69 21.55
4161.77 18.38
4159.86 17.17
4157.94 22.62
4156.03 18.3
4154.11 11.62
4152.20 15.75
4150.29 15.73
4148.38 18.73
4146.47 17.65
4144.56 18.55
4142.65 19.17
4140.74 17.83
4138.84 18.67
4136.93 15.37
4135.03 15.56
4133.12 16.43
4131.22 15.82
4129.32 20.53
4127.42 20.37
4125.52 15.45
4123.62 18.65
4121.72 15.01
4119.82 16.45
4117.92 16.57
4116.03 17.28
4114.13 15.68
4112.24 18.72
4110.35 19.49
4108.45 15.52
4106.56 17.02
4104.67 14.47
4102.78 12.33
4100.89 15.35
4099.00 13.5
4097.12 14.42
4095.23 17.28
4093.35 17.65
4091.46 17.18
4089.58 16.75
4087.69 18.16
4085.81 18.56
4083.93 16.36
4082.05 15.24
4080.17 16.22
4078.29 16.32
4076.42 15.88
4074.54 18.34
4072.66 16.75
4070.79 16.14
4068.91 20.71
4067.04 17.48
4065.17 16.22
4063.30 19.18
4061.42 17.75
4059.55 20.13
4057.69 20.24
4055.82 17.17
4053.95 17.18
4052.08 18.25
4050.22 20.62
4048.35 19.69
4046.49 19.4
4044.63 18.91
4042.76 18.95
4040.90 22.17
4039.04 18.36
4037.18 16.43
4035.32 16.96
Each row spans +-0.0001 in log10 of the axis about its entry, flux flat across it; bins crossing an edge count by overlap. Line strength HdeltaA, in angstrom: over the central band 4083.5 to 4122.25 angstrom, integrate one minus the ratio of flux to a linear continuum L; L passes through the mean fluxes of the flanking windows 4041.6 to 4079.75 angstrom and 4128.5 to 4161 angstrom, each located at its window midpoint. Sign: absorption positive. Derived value 3.12 angstrom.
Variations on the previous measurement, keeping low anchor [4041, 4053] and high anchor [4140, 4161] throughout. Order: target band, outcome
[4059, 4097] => 3.22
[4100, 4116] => 1.92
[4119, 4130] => 0.21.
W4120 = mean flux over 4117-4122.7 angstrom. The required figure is 16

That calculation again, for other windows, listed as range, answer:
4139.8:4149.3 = 18.4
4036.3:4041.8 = 19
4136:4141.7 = 17.3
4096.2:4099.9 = 14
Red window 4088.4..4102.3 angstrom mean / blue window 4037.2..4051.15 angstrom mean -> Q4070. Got 0.8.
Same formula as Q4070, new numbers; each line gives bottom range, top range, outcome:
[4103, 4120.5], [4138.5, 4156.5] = 1.03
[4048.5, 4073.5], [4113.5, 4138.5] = 0.92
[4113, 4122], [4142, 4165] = 1.09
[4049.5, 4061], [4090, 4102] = 0.84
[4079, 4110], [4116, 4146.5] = 1.08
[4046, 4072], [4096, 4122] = 0.86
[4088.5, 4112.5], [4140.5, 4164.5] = 1.11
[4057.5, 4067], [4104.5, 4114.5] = 0.92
